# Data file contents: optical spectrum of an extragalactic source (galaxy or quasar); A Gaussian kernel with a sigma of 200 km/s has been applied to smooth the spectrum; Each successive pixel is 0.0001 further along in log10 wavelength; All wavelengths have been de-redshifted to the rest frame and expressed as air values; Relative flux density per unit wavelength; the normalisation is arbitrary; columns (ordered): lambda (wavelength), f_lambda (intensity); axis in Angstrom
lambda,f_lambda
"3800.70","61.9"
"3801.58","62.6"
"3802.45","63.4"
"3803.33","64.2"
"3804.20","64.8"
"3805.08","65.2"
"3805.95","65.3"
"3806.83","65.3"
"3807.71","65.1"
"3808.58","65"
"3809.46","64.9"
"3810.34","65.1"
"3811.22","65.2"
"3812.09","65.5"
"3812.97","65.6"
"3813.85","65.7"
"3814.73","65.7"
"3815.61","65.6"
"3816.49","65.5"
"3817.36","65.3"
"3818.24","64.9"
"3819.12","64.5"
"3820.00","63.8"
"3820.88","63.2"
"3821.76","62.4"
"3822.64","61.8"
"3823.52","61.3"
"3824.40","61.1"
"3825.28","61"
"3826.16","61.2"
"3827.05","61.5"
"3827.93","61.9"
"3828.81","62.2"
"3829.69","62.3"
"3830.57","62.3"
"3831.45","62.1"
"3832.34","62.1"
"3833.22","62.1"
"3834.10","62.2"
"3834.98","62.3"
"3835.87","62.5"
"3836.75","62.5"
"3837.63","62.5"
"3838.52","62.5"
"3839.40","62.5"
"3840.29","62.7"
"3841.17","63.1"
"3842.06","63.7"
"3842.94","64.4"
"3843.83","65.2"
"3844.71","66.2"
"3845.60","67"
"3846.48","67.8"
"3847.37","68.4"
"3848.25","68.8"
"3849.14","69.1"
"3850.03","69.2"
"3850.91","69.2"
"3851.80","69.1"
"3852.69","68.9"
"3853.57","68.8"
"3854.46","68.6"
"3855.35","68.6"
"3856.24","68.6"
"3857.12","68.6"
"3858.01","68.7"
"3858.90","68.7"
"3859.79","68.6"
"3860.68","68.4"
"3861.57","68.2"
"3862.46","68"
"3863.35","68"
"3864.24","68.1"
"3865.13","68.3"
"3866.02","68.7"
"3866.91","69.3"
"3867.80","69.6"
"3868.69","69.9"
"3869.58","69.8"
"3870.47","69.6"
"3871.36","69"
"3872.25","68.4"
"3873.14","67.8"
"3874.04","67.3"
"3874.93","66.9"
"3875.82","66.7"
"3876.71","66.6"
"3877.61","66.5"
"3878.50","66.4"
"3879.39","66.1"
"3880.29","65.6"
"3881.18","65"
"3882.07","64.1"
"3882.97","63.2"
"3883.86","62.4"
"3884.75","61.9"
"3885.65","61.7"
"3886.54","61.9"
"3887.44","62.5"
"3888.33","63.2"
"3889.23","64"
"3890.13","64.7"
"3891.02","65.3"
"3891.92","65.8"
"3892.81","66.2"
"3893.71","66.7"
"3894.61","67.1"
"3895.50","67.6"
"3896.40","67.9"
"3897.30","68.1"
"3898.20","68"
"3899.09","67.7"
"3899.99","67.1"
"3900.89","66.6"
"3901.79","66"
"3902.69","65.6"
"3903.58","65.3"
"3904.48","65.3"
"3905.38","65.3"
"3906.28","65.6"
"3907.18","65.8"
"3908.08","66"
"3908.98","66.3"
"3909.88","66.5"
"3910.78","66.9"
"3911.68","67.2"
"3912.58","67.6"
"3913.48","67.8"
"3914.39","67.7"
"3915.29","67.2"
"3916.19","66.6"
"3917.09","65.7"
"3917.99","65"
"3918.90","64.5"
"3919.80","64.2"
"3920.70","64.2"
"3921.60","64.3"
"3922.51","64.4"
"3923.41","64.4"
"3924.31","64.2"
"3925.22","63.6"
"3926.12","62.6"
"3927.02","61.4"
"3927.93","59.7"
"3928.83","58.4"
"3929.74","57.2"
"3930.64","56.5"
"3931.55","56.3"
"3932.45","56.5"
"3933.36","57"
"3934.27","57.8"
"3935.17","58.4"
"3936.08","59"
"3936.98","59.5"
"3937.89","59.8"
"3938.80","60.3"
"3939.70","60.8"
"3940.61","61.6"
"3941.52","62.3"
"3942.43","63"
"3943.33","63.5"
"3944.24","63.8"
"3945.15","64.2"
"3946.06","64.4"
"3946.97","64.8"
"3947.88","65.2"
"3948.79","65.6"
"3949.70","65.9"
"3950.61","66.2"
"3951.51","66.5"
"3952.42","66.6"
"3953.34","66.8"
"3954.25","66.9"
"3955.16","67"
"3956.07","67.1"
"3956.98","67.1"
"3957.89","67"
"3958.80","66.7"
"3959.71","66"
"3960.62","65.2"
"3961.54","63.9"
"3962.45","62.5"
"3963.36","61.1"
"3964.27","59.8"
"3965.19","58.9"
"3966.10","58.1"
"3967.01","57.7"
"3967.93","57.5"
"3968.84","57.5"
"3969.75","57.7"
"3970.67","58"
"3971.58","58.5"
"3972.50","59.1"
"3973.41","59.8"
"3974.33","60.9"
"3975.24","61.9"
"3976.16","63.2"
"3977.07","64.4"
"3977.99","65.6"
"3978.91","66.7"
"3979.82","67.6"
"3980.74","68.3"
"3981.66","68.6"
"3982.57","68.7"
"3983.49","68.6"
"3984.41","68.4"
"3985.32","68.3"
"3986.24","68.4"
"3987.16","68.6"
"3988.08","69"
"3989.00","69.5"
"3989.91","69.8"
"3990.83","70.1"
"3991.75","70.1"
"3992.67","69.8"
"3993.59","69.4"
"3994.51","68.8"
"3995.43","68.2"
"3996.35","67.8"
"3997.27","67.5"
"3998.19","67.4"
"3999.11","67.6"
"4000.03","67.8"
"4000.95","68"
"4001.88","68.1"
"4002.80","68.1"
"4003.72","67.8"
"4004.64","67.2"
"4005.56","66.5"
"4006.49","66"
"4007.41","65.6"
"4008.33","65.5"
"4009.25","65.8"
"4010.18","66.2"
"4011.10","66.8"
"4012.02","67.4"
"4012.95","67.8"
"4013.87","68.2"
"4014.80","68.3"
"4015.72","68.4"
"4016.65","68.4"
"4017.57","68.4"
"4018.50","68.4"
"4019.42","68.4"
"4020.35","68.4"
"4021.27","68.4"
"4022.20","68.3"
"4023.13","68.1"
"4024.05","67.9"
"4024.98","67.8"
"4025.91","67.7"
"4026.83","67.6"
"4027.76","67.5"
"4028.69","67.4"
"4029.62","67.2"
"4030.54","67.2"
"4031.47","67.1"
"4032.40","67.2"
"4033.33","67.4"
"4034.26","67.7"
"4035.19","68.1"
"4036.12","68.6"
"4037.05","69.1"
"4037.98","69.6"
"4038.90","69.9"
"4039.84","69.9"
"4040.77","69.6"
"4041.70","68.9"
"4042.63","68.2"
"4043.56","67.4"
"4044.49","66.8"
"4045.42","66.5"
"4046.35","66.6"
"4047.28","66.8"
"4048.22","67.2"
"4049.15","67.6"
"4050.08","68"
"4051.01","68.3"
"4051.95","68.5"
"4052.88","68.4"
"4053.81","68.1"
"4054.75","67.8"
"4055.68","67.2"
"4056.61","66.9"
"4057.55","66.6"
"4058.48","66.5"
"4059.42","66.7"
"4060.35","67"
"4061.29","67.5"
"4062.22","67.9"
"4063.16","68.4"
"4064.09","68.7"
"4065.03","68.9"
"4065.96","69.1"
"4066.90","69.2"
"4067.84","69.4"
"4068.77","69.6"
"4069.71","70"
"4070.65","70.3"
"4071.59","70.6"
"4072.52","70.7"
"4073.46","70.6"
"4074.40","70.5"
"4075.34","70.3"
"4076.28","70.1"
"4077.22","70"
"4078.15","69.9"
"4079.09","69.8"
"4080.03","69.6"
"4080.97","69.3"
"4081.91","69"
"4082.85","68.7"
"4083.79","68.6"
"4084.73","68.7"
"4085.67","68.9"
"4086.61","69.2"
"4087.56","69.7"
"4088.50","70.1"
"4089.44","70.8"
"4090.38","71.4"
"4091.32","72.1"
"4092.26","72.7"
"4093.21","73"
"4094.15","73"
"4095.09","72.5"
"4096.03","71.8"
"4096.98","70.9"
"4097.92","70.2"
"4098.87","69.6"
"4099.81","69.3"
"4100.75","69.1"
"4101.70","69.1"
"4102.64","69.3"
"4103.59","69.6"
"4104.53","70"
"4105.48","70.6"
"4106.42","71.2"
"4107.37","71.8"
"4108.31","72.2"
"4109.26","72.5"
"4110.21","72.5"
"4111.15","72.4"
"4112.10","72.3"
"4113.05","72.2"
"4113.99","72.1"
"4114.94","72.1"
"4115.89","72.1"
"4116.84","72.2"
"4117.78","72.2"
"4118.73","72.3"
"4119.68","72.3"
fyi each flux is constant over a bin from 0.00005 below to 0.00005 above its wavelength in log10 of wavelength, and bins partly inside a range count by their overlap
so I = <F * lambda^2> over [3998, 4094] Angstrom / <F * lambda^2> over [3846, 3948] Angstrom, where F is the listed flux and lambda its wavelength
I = 1.1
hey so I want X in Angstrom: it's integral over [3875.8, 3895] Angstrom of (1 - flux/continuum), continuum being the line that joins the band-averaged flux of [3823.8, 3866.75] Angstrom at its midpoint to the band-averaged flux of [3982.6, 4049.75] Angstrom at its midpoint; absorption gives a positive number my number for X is 0.4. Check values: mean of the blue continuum 65.6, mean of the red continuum 68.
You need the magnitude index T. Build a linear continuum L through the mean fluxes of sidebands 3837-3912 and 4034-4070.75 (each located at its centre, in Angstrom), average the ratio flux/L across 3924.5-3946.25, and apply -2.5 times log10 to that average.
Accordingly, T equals 0.12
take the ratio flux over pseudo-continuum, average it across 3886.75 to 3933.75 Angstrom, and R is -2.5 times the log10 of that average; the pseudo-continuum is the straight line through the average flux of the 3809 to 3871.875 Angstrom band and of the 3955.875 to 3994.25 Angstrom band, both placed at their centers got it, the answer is 0.010 mag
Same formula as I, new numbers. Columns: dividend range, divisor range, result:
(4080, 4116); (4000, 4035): 1.09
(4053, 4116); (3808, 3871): 1.21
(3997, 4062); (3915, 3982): 1.12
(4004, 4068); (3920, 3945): 1.17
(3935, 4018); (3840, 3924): 1.03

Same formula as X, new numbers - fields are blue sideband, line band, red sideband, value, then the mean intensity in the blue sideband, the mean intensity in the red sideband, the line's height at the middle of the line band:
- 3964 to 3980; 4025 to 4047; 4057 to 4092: -0.63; 60.6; 69.3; 66.1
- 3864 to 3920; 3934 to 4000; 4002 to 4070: 2.54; 66.3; 67.8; 67.1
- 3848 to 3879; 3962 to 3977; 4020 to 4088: 1.93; 68.4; 68.5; 68.4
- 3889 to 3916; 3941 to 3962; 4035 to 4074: 0.52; 66.5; 68.4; 67.1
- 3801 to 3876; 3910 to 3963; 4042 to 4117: 2.90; 65.6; 69.6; 67.3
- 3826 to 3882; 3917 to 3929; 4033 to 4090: 0.66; 66.3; 68.7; 67.1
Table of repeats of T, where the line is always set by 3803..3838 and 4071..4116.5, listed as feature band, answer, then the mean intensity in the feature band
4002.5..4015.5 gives 0.02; 67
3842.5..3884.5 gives -0.05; 67.7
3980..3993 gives -0.02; 69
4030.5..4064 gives 0.03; 67.8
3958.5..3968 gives 0.10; 61.6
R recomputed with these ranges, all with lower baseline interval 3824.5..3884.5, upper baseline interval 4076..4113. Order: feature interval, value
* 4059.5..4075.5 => 0.01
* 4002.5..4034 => 0.03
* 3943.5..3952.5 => 0.04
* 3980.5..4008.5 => 0.01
